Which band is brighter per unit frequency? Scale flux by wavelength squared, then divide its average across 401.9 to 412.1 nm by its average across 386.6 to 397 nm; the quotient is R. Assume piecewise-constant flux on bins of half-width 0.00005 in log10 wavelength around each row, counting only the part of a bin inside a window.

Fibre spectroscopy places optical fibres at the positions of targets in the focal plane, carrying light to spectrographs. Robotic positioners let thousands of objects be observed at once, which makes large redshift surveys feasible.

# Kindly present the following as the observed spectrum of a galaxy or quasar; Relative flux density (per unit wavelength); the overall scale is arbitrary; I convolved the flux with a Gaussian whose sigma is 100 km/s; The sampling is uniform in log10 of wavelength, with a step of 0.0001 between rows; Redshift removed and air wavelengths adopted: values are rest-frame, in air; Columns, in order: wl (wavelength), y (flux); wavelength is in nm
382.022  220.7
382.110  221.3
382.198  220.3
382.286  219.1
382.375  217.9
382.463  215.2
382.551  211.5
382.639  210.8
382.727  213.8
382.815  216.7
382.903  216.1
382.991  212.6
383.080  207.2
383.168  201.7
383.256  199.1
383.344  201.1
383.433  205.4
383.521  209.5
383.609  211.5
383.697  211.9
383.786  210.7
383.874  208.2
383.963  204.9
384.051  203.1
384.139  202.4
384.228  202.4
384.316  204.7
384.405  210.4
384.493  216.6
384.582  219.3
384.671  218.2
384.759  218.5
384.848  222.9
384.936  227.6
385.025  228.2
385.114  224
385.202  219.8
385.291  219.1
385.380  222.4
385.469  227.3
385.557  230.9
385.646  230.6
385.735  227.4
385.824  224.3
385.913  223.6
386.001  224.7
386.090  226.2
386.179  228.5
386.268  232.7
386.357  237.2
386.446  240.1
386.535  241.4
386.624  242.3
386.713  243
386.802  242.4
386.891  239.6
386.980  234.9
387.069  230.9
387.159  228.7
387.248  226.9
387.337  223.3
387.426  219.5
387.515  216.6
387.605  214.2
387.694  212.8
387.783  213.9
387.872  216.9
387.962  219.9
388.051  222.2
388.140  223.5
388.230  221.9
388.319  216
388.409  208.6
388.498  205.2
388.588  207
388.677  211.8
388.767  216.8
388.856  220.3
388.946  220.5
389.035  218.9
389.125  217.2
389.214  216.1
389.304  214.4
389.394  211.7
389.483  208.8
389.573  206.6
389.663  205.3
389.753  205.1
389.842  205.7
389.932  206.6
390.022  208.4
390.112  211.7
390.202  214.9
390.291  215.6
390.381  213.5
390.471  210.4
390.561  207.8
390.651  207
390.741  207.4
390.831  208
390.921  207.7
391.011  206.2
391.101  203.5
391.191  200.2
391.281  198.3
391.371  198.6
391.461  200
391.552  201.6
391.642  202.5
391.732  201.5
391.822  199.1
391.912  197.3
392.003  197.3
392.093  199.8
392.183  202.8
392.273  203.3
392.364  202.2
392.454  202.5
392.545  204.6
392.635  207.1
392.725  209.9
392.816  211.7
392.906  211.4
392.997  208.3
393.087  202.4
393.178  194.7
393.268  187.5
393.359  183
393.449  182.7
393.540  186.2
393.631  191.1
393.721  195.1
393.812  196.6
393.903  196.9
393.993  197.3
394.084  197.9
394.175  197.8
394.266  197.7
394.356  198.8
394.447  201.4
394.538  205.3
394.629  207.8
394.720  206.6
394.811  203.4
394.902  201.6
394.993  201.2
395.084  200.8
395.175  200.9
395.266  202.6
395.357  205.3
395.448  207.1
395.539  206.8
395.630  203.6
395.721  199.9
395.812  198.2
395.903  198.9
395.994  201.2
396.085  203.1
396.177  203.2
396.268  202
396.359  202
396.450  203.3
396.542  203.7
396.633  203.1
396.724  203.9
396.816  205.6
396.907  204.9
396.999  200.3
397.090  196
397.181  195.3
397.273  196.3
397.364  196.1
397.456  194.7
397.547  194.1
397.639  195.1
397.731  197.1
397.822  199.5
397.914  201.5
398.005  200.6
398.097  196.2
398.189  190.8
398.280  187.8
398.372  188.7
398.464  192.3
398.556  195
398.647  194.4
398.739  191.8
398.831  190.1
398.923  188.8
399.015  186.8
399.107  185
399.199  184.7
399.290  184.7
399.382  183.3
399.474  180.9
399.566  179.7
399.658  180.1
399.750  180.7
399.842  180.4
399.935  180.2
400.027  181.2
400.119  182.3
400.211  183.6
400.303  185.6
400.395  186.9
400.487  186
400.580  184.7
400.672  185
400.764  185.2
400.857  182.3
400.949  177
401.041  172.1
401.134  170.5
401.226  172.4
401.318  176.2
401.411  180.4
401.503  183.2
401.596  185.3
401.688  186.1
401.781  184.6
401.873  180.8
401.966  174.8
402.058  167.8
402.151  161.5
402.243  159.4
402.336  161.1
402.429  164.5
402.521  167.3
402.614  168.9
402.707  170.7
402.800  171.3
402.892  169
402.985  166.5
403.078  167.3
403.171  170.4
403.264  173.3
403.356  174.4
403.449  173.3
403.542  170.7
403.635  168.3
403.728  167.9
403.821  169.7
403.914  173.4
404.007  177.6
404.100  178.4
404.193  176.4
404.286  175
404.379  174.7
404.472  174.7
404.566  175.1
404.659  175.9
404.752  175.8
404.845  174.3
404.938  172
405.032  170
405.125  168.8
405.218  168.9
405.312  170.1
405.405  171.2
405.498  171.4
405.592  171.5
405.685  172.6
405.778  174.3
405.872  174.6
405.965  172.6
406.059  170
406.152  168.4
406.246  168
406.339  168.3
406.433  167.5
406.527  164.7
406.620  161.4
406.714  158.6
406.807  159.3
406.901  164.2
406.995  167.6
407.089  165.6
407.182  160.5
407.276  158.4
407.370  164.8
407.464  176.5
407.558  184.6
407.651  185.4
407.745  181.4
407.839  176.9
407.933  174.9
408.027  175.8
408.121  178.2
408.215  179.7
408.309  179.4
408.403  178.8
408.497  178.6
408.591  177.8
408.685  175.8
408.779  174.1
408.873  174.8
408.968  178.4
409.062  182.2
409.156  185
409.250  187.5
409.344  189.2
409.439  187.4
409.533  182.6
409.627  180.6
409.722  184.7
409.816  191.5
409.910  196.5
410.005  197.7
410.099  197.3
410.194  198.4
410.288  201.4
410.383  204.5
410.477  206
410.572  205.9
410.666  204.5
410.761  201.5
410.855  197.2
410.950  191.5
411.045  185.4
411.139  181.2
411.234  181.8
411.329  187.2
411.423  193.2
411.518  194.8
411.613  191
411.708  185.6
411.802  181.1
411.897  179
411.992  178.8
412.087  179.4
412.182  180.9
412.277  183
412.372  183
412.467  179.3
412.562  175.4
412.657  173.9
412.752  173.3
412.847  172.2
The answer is 0.92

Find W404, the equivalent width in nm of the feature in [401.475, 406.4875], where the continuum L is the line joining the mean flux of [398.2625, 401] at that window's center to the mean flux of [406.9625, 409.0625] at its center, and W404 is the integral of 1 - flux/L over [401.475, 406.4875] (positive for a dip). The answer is 0.22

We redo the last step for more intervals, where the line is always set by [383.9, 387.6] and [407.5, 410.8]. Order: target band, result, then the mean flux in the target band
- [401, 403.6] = 0.336 nm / 172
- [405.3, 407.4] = 0.265 nm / 167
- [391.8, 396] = 0.217 nm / 200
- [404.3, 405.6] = 0.141 nm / 172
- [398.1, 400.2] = 0.174 nm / 186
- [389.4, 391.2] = 0.073 nm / 208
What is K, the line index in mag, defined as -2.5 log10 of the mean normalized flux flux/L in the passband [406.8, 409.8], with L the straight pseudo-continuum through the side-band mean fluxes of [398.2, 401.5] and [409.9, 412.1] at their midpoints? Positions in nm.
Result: 0.08 mag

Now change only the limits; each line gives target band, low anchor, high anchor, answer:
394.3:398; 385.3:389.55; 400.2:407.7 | -0.03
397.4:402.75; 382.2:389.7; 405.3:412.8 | 0.07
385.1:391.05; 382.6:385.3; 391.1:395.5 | -0.06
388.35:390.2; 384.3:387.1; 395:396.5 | 0.04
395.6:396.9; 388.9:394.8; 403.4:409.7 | -0.04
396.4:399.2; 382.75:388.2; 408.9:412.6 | 0.05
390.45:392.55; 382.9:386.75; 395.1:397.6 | 0.03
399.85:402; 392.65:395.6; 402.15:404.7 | -0.02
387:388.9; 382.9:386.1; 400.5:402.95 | -0.06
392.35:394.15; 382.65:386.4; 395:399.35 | 0.03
